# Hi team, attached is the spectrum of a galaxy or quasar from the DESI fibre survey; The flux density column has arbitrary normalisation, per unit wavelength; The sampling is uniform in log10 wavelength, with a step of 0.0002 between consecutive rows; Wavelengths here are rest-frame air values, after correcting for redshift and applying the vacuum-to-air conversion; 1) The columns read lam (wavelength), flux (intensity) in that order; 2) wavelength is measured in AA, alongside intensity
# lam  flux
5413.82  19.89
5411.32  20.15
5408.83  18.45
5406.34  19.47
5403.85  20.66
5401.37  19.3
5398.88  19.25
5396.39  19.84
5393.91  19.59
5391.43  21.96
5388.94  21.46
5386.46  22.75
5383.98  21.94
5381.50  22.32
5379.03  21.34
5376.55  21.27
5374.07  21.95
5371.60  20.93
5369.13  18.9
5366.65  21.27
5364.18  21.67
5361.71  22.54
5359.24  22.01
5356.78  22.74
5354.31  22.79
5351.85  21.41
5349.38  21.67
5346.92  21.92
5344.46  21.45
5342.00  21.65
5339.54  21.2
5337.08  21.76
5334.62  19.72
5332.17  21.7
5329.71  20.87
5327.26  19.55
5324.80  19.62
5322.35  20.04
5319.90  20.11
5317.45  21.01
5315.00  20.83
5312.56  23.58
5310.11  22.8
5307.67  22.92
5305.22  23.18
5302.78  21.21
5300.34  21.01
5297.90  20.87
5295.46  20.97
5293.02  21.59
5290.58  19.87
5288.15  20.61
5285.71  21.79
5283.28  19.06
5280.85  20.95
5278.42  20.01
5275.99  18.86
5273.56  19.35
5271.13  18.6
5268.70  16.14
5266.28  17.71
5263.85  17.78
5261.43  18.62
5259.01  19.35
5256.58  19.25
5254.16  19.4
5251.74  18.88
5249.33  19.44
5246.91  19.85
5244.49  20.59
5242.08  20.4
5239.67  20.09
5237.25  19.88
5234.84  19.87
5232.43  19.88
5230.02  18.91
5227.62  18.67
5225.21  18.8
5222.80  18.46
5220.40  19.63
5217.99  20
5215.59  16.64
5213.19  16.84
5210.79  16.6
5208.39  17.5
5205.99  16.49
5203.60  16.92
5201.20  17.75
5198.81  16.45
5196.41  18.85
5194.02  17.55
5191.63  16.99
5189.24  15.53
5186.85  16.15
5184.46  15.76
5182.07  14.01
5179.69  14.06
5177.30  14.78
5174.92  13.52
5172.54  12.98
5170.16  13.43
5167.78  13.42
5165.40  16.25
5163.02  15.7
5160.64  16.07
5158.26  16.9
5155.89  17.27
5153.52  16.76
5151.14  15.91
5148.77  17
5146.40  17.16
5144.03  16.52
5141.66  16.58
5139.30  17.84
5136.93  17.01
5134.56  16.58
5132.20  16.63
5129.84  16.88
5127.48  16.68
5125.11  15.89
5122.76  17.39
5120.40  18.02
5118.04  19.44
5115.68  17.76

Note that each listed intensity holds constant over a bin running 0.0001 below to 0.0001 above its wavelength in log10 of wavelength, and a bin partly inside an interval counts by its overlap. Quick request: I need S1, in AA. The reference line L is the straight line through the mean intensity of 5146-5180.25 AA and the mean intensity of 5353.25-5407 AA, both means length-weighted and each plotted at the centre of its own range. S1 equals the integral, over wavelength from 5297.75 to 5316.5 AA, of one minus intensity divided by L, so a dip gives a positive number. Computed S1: -2.8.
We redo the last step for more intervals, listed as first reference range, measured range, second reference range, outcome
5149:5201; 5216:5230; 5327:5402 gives -1.5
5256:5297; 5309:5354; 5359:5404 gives -1.9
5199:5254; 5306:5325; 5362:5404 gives -1.4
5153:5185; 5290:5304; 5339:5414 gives -1.6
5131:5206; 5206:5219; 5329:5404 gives -0.1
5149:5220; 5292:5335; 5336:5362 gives -1.2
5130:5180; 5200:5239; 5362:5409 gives -2.4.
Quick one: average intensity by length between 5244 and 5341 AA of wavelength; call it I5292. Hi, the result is 20.3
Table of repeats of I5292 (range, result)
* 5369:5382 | 21.3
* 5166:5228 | 16.4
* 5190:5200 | 17.4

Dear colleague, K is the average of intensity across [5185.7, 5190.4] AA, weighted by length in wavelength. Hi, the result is 15.8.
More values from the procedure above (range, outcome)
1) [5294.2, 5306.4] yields 21.4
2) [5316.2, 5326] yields 20.2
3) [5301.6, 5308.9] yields 22.4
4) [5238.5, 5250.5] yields 20.1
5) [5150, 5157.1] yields 16.7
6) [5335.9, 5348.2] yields 21.6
